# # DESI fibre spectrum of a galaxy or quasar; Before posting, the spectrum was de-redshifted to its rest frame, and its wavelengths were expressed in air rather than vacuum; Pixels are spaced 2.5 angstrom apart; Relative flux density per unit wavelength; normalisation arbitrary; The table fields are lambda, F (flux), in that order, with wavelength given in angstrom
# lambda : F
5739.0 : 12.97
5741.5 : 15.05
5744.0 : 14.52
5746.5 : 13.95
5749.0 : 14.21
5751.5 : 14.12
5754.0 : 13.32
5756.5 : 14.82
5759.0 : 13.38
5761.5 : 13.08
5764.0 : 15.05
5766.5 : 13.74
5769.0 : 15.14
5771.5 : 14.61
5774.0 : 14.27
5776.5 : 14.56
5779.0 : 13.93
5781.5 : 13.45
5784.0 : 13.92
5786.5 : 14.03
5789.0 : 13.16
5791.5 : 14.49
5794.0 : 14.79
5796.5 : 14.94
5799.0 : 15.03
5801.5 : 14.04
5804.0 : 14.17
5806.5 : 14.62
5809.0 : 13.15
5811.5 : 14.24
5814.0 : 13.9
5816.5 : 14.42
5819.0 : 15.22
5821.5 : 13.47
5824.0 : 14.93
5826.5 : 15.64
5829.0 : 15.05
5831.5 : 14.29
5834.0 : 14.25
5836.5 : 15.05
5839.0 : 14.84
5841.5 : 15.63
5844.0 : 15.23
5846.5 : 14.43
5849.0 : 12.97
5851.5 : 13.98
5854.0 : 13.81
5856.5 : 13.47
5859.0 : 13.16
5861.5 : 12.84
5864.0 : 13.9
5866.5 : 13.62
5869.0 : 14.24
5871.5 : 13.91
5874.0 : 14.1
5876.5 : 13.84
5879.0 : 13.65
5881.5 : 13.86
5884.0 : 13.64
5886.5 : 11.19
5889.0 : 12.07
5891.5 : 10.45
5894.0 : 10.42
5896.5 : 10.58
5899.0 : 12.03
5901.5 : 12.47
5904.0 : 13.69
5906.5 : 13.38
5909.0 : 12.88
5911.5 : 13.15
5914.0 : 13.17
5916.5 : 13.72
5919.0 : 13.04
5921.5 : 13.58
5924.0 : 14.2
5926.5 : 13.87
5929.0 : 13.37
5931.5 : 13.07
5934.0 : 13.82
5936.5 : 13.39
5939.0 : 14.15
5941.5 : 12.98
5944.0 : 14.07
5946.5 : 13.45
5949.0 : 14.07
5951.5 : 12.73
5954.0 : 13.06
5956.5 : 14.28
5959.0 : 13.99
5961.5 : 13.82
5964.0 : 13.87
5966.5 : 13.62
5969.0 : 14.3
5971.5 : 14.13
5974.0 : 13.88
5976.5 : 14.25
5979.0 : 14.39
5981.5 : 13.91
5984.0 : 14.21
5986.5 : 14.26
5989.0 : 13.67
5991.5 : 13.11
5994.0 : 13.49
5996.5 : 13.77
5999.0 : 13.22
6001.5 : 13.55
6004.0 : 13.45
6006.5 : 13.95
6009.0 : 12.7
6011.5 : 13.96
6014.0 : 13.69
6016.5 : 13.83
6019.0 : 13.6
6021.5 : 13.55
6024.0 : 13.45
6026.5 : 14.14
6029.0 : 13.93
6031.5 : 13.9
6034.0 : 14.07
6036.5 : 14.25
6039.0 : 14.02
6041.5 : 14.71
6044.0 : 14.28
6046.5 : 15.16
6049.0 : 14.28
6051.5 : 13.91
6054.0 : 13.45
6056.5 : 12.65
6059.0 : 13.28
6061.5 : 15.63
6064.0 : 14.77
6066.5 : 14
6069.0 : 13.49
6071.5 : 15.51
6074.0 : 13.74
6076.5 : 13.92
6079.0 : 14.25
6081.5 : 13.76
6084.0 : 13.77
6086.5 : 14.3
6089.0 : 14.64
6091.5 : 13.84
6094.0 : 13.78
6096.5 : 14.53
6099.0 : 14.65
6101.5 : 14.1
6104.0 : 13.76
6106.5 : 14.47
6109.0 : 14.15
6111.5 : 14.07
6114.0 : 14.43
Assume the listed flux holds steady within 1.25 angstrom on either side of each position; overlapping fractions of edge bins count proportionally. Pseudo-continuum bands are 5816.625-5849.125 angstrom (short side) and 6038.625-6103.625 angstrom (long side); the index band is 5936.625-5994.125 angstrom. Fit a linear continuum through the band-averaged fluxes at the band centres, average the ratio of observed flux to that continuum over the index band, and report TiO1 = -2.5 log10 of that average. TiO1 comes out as 0.05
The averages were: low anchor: 14.7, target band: 13.8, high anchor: 14.2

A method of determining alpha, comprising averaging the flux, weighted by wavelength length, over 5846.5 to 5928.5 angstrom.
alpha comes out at 13.1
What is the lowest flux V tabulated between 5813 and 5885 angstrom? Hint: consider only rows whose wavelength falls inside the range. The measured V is 12.84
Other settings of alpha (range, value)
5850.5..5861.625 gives 13.5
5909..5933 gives 13.4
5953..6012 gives 13.8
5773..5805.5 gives 14.2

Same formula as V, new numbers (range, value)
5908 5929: 12.88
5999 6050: 12.7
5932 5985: 12.73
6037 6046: 14.02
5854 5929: 10.42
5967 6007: 13.11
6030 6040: 13.9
